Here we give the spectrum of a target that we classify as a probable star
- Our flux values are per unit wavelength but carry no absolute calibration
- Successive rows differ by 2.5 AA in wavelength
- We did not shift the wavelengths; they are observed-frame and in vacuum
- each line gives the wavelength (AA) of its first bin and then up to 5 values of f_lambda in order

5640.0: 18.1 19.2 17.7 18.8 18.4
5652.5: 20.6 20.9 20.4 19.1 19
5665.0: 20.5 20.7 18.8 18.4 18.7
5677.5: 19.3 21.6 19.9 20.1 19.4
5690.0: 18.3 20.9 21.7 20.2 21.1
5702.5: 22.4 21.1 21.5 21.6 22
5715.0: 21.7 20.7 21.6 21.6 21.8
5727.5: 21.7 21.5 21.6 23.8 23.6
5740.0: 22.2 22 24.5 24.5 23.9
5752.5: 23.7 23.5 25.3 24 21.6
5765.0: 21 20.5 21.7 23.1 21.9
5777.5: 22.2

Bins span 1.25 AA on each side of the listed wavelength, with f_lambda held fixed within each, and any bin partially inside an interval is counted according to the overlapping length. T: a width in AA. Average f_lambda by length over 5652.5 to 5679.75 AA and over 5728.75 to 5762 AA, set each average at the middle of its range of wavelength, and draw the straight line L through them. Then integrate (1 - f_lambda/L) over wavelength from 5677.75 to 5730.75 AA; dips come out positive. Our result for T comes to 1.05 AA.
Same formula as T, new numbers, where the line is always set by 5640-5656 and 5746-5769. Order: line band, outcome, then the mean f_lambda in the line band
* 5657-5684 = 0.41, 19.7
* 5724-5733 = 0.17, 21.7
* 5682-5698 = 0.46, 20.1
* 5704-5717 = -0.08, 21.5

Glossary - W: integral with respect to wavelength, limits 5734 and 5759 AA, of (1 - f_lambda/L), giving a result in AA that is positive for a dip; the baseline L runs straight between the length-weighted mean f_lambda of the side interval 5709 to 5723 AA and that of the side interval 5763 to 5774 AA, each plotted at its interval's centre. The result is -2.48 AA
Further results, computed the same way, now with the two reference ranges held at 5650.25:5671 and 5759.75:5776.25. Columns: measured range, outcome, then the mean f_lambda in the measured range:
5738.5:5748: -0.8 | 23.2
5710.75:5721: -0.3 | 21.5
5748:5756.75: -0.9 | 23.9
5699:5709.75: -0.4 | 21.5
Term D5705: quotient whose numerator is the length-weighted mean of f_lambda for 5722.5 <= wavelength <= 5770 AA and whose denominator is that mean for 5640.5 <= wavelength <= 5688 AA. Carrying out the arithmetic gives 1.2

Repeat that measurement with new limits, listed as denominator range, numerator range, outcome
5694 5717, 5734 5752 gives 1.10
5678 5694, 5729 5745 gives 1.13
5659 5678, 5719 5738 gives 1.14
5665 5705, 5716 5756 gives 1.12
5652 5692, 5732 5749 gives 1.18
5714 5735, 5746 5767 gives 1.08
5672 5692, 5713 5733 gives 1.10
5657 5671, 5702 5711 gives 1.09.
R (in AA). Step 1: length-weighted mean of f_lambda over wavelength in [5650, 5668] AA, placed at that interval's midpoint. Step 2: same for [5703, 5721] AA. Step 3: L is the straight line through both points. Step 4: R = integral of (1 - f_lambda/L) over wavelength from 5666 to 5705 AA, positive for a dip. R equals 1.2 AA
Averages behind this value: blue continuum 20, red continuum 21.5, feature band 20.1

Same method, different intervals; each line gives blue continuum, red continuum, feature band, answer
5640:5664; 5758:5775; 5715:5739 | -0.9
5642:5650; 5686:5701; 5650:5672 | -0.9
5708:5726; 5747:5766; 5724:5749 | -0.3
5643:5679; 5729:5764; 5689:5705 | 0.1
